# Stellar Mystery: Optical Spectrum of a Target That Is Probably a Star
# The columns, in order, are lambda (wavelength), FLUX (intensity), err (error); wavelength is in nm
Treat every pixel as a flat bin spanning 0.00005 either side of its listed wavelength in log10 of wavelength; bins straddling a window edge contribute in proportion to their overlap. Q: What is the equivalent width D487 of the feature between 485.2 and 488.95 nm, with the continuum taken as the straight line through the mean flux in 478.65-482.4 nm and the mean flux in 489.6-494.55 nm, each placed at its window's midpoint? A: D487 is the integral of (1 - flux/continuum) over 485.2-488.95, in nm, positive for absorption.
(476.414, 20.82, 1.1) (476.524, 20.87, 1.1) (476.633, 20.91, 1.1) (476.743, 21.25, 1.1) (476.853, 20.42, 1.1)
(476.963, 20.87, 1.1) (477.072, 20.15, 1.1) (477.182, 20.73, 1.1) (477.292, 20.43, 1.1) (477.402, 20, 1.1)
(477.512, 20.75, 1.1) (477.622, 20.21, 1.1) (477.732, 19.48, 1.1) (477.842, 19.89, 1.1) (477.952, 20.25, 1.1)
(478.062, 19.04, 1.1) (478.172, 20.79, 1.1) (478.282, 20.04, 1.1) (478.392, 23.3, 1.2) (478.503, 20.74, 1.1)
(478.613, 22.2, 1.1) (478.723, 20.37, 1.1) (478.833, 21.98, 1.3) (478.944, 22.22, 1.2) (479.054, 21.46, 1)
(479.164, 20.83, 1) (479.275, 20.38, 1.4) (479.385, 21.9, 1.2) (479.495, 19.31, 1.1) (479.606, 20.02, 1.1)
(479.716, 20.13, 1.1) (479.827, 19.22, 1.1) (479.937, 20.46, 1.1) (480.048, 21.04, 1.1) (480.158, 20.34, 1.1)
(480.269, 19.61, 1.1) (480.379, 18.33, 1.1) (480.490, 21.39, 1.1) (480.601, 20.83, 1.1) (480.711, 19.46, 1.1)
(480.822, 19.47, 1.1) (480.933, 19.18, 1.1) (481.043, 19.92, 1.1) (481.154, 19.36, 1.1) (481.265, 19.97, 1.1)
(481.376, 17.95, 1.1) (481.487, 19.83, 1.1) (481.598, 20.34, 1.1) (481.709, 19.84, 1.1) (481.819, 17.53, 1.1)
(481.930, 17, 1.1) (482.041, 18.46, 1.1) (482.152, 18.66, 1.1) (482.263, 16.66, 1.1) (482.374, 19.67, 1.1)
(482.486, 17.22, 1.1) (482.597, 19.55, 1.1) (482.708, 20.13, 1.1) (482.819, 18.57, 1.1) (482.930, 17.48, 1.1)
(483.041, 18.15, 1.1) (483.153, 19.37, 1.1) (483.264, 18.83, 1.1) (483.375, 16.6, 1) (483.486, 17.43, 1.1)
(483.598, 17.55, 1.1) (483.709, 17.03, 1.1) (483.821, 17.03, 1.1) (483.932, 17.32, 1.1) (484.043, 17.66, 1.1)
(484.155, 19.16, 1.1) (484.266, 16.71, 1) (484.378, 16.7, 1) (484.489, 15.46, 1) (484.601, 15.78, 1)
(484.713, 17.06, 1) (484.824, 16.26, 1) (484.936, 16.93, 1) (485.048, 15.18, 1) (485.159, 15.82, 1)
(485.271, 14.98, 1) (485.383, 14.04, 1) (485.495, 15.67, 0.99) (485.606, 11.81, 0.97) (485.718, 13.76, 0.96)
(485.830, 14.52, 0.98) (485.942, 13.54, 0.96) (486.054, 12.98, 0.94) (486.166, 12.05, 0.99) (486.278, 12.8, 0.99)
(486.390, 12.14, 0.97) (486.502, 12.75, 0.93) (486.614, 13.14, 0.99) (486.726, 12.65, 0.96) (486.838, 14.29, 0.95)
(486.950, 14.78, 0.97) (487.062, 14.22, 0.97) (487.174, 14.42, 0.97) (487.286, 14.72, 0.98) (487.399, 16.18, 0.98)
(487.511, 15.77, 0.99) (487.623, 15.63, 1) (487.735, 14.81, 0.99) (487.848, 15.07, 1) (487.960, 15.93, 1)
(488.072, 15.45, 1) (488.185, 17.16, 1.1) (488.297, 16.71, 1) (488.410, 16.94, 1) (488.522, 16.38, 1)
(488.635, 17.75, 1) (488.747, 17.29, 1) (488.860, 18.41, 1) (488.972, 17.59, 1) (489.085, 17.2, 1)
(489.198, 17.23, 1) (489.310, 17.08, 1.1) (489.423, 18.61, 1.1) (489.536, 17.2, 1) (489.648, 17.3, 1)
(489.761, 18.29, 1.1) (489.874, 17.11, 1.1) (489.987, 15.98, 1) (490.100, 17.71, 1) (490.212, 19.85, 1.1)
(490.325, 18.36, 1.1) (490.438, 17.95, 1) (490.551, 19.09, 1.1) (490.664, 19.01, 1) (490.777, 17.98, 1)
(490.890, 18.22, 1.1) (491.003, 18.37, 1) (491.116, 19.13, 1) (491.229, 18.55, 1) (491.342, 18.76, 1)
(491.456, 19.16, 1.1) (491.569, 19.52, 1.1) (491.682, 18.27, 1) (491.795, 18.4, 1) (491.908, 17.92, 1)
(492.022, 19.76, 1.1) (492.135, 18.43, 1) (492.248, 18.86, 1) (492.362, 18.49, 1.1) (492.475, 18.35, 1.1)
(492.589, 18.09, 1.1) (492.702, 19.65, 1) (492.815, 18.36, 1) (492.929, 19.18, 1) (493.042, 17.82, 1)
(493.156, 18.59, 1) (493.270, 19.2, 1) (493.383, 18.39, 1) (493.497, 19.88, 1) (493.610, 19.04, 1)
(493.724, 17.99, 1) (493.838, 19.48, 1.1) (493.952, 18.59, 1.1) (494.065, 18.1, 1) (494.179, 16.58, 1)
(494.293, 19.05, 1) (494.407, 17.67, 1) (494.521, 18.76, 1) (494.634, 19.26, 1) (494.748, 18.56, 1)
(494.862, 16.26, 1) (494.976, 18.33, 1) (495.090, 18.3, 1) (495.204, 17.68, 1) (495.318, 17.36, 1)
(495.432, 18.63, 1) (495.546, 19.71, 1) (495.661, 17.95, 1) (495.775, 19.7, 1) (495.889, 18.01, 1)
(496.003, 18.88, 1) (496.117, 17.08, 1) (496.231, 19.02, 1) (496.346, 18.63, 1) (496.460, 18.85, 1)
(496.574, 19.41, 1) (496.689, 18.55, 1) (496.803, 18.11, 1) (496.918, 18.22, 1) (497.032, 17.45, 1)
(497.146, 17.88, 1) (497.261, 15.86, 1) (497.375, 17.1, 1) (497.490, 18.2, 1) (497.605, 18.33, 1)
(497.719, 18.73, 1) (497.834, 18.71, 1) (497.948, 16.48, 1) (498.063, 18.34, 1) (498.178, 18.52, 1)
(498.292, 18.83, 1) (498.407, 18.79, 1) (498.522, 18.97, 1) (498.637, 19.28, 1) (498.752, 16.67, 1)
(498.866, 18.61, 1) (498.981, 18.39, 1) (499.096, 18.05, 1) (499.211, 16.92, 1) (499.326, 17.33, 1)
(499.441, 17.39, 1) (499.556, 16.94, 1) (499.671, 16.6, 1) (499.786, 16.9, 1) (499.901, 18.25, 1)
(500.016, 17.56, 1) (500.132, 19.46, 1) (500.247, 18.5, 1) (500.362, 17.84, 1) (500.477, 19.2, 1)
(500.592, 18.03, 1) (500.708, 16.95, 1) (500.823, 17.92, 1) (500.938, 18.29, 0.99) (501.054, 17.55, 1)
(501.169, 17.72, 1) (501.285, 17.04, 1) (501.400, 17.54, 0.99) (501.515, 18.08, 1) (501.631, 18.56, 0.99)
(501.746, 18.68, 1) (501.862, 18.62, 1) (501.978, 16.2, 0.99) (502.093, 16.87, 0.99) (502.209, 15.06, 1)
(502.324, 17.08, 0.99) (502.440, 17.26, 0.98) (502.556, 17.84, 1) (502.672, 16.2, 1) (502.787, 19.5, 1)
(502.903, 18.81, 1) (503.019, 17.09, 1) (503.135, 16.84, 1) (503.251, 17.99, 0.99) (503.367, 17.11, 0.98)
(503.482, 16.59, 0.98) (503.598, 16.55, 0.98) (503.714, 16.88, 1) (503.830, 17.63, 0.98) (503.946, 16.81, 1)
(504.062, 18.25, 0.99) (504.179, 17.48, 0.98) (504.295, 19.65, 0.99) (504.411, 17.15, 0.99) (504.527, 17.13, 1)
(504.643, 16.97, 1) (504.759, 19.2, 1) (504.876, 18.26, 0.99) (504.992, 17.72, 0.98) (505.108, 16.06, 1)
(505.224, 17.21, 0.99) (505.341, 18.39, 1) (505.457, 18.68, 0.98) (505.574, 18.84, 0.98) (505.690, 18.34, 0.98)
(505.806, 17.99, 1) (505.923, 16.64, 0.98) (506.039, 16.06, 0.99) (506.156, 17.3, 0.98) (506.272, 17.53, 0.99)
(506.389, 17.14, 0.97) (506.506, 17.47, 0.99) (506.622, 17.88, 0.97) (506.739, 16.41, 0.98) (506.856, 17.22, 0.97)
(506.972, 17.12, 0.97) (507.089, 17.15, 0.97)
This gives 0.83 nm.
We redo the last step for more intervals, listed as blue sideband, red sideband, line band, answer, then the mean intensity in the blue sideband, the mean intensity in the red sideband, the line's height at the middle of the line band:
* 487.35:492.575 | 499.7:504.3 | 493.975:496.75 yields -0.11 nm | 17.7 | 17.6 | 17.7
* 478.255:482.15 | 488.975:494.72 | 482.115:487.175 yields 0.91 nm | 20.1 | 18.4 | 19.5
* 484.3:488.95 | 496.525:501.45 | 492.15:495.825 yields -0.37 nm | 15.1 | 17.9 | 16.8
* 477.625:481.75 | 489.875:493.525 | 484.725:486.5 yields 0.48 nm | 20.3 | 18.6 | 19.4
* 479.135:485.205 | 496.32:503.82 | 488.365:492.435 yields 0.02 nm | 18.6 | 17.8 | 18.2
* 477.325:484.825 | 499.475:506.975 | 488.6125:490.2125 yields 0.09 nm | 19.2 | 17.6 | 18.6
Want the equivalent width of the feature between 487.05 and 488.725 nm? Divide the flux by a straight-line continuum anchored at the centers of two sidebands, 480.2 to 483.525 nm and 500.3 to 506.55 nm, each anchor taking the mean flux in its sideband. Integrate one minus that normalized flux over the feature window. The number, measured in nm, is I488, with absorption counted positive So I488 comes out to 0.24 nm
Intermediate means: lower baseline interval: 18.9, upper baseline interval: 17.6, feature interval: 15.9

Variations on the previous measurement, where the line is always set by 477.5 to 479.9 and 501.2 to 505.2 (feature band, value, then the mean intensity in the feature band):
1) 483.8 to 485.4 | 0.28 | 16.5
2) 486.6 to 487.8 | 0.30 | 14.7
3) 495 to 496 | 0.00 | 18.4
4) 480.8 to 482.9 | 0.14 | 18.9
